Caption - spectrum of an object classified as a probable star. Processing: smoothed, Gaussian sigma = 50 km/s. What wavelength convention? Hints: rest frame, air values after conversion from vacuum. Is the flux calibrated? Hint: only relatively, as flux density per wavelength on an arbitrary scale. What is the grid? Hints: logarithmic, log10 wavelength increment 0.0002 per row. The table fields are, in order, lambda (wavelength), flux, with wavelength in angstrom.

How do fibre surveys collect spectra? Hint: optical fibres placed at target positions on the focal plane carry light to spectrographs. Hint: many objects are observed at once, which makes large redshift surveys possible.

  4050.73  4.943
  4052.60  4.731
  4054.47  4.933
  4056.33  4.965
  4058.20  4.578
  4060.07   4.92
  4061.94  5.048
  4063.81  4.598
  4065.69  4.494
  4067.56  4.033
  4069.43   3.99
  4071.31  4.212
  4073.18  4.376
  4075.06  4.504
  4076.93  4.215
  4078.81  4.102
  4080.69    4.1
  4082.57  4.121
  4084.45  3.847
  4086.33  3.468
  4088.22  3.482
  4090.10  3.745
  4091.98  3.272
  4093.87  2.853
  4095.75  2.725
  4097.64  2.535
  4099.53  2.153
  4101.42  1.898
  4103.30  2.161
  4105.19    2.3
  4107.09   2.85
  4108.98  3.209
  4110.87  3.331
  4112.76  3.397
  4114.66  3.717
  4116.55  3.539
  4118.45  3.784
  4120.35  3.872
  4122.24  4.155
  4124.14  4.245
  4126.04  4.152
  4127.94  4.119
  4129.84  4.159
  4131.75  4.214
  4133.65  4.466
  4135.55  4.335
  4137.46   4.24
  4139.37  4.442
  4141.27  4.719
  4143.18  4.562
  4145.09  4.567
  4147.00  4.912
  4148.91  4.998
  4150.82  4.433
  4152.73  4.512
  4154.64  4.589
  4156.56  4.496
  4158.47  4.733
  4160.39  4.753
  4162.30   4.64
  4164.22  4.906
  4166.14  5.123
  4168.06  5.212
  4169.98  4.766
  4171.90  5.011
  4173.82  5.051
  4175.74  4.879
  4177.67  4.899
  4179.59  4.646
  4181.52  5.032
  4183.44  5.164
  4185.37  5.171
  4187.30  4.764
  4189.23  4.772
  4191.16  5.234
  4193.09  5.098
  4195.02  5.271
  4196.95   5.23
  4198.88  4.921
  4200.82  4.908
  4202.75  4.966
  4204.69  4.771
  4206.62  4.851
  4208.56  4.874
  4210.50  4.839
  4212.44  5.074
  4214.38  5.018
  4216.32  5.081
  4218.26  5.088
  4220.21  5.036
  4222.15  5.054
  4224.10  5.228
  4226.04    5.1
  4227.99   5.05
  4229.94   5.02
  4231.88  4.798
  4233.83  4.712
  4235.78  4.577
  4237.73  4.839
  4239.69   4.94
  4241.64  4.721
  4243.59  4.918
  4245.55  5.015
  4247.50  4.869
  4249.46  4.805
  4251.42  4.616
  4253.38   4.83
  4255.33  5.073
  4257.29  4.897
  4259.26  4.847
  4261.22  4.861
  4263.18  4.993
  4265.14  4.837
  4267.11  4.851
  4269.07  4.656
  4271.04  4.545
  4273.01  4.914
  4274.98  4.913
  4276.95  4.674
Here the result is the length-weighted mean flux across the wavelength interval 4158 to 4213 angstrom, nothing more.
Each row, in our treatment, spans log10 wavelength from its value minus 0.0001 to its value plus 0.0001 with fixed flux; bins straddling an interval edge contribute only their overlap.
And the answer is 4.95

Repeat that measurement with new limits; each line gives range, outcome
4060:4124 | 3.61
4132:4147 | 4.49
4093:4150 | 3.69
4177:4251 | 4.95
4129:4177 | 4.67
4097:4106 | 2.2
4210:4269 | 4.92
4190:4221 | 5.01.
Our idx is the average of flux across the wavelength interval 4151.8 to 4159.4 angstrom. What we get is 4.58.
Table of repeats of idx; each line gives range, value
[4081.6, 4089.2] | 3.73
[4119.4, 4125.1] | 4.09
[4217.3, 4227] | 5.1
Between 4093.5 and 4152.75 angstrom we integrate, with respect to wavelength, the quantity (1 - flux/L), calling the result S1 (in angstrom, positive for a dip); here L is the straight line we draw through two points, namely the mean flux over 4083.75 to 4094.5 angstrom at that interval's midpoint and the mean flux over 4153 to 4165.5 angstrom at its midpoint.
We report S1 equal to 5.2 angstrom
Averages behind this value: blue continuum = 3.45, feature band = 3.74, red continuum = 4.69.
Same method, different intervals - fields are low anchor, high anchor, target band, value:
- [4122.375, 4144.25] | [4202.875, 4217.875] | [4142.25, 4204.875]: -3.2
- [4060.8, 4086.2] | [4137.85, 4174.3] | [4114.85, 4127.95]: 1.7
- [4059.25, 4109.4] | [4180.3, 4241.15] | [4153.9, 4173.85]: -1.6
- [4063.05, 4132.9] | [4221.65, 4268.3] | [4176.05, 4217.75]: -4.7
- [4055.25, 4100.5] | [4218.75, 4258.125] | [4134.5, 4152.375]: -1.0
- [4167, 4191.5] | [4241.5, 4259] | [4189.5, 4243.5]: -0.6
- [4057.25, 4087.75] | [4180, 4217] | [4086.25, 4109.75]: 8.6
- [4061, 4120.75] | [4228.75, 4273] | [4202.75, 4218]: -1.5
